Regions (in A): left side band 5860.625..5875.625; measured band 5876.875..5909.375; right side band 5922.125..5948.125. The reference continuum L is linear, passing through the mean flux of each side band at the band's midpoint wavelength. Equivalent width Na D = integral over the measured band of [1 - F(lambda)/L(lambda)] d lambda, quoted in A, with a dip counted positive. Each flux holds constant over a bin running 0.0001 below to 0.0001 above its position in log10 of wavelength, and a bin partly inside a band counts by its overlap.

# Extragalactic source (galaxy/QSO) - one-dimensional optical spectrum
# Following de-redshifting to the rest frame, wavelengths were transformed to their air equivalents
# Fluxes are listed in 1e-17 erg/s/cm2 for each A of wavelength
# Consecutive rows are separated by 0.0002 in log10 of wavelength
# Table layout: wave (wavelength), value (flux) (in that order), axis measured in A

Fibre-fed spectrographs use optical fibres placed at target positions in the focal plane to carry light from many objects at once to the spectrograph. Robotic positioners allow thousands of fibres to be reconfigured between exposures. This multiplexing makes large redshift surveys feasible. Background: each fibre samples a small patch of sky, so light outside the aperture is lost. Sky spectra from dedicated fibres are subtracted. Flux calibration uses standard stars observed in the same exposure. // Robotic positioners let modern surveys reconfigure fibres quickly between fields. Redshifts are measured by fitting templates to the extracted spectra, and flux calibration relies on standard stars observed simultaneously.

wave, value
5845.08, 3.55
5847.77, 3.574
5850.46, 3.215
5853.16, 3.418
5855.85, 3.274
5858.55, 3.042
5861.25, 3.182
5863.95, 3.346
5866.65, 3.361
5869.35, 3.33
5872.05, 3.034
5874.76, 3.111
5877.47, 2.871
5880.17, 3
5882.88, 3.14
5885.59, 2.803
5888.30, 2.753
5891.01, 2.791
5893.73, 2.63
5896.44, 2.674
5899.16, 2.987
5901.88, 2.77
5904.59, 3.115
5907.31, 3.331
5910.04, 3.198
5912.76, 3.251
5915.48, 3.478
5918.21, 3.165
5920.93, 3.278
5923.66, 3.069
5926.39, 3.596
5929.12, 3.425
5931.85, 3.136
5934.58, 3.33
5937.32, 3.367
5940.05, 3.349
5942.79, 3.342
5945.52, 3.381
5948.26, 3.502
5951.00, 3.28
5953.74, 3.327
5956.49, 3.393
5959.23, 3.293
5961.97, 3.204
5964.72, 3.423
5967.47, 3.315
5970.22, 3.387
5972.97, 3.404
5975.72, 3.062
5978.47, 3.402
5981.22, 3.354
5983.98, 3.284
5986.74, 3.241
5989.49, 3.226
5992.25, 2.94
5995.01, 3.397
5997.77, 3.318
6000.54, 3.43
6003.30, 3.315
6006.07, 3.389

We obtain 3.6 A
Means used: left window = 3.23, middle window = 2.91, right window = 3.34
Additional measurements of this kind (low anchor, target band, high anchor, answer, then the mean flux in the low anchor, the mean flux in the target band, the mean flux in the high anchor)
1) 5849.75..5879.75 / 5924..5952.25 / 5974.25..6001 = -1.1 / 3.19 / 3.36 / 3.26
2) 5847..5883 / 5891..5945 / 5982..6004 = 0.9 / 3.2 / 3.18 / 3.27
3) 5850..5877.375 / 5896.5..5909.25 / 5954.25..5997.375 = 0.9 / 3.21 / 3.02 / 3.29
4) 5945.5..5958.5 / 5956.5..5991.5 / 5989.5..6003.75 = 0.3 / 3.37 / 3.3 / 3.27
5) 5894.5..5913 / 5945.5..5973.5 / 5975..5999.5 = -1.6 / 3.02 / 3.35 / 3.25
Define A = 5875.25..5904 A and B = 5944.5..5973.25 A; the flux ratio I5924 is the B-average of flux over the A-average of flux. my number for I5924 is 1.2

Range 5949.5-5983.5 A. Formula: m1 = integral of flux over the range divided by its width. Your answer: 3.32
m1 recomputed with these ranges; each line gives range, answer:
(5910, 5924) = 3.26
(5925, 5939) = 3.37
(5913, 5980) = 3.33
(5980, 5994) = 3.21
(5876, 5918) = 2.99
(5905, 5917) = 3.29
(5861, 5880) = 3.17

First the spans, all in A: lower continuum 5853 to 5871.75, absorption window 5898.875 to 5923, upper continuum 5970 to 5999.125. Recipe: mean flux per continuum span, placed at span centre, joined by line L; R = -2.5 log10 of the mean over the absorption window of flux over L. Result 0.028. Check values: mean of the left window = 3.26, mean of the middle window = 3.18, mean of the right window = 3.27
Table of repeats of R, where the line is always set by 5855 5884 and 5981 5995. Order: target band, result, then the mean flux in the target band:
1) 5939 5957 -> -0.06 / 3.37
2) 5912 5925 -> -0.02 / 3.25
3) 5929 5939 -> -0.04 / 3.3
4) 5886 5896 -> 0.16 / 2.73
